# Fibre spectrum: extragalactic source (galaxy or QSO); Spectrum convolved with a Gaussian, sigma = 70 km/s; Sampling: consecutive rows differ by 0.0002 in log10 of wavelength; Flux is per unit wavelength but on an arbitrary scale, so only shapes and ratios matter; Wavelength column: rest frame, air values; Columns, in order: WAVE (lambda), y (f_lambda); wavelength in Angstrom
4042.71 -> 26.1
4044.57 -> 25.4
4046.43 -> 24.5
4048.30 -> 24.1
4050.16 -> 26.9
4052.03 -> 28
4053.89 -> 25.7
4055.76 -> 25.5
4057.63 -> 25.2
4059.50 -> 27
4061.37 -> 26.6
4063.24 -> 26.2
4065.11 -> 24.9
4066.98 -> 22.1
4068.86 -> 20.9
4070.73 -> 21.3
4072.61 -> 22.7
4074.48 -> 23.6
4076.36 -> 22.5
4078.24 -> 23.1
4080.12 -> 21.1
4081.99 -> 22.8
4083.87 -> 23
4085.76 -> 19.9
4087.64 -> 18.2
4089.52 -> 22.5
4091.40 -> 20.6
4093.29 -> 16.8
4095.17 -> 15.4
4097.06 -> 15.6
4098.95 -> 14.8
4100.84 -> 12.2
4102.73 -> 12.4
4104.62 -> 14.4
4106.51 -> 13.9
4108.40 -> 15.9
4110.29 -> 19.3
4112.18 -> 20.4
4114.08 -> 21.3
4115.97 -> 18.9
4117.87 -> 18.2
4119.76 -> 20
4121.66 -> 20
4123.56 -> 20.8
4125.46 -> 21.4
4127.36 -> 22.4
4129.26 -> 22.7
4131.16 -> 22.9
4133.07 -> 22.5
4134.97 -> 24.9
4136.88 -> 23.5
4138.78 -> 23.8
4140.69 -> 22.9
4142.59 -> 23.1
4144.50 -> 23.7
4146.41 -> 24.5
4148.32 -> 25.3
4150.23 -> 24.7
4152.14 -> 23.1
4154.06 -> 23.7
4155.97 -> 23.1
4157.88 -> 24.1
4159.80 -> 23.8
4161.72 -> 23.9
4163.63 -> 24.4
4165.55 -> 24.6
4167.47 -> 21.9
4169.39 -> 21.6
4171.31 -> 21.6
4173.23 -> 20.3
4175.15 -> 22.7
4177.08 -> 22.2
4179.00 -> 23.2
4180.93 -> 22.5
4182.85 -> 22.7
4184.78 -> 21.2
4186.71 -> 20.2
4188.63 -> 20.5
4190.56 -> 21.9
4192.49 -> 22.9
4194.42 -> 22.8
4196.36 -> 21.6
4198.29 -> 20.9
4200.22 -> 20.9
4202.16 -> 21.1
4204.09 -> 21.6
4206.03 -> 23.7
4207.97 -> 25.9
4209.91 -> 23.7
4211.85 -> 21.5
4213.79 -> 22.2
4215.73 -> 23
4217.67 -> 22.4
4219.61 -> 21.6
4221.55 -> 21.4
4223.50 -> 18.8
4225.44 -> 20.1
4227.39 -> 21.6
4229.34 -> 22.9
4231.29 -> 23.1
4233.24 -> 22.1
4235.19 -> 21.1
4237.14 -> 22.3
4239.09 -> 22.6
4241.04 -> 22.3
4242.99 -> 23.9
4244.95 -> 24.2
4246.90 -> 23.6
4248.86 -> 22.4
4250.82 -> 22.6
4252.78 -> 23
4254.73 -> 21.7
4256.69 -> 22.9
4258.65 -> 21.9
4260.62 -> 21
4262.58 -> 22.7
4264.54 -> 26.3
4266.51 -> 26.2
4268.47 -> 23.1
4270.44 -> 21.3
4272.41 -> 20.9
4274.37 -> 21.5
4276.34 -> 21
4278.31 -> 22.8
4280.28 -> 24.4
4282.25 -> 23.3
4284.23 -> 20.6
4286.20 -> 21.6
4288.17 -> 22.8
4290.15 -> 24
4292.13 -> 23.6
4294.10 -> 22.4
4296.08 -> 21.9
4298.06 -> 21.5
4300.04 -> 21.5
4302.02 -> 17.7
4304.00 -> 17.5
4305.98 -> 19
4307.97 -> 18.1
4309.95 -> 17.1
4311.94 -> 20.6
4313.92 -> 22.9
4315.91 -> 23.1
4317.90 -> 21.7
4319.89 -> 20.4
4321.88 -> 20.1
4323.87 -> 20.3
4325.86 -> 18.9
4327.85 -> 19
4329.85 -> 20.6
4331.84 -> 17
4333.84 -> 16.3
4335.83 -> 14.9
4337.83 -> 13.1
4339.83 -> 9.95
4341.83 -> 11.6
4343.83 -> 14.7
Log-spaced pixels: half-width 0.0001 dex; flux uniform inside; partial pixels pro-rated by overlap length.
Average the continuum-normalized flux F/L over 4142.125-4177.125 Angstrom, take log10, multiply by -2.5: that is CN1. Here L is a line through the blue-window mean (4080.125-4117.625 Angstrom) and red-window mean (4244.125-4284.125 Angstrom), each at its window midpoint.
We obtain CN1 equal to -0.184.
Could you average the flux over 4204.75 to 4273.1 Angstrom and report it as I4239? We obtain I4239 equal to 22.6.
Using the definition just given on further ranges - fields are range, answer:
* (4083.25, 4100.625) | 18.2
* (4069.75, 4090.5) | 21.9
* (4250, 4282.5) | 22.7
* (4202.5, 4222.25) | 22.7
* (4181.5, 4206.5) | 21.7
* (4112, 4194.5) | 22.4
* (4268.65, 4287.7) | 22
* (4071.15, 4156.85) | 20.6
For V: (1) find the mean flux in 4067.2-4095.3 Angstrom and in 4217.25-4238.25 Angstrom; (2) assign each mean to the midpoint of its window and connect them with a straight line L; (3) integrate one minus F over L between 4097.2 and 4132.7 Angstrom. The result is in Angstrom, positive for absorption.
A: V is 4.68 Angstrom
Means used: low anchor 21.1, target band 18.4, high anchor 21.6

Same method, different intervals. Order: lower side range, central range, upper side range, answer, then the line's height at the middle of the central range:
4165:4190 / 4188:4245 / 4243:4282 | 0.52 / 22.3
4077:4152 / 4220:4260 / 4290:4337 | -4.30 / 20.1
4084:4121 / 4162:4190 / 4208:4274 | -2.78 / 20.2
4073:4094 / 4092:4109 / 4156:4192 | 5.41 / 21.6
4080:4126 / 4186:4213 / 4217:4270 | -1.16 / 21.2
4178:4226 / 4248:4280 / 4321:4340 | -4.74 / 19.7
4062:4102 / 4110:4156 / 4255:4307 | -3.15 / 20.9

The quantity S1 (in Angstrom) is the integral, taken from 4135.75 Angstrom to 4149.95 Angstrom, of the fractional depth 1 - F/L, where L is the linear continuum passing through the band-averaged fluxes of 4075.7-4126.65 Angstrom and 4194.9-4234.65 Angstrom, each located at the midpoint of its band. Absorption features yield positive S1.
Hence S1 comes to -2.8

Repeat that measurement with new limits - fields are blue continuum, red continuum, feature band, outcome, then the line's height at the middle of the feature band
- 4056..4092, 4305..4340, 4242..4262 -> -2.8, 19.9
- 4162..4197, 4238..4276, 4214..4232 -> 0.7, 22.5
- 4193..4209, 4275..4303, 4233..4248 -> -0.4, 22.2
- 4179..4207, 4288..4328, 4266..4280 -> -0.9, 21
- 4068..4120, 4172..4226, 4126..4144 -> -2.7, 20.1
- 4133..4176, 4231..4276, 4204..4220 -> 0.0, 23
